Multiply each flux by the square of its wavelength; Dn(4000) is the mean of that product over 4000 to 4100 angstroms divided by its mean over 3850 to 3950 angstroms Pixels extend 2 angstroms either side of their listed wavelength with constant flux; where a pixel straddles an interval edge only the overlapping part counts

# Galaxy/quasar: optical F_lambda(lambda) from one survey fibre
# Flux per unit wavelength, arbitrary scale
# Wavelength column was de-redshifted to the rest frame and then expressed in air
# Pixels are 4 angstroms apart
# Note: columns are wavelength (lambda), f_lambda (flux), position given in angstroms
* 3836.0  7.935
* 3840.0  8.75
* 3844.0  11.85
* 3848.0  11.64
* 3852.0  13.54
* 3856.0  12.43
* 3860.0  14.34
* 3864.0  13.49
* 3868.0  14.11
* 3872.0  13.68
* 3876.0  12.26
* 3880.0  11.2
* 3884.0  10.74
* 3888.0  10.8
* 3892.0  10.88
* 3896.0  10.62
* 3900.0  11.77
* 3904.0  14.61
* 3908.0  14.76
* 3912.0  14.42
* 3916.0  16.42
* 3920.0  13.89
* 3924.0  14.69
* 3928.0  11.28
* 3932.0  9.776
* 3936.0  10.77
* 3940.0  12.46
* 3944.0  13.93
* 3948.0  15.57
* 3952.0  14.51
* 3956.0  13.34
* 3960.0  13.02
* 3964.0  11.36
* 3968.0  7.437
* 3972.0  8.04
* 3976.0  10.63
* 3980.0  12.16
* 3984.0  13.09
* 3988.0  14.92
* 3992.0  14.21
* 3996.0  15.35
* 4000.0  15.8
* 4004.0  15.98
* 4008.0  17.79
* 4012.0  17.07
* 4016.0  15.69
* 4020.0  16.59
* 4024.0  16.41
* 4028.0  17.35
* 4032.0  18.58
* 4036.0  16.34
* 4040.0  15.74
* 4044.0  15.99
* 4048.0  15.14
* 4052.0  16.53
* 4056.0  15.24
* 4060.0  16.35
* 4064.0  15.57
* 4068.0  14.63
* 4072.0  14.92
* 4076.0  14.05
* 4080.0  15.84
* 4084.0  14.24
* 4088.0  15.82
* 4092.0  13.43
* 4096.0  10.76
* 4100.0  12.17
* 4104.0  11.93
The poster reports 1.30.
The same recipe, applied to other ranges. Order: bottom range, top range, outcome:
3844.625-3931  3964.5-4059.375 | 1.23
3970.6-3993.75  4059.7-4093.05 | 1.28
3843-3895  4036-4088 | 1.37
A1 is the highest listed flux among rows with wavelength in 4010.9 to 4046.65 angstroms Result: 18.58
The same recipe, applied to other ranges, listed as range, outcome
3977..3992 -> 14.92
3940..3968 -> 15.57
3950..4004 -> 15.98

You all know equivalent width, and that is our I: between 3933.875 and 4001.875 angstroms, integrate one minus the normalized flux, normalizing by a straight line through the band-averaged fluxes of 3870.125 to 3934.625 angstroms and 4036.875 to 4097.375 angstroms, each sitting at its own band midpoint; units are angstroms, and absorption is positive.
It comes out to 4.17 angstroms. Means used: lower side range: 12.6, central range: 12.7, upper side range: 15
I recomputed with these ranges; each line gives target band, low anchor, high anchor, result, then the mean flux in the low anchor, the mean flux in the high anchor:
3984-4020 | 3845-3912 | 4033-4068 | -1.9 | 12.6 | 15.9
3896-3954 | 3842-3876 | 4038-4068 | 2.4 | 13.1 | 15.7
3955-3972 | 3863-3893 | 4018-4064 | 4.2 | 12.1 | 16.4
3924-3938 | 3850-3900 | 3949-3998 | 1.3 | 12.3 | 12.4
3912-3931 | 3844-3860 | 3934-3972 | -2.3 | 12.7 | 12.3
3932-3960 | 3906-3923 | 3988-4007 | 3.6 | 14.9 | 15.4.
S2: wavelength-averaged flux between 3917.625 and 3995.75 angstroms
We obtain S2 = 12.5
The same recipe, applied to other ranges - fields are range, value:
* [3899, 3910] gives 13.9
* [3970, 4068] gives 15.3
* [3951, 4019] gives 13.6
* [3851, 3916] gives 12.8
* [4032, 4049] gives 16.2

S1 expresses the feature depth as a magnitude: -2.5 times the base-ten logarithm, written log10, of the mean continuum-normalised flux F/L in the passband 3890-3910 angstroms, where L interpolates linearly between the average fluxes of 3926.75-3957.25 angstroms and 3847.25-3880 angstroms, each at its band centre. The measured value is 0.03 mag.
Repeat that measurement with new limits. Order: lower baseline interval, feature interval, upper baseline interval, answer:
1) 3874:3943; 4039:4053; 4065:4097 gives -0.13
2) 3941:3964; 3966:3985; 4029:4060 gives 0.38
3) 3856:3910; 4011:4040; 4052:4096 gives -0.17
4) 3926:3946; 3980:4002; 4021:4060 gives -0.02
